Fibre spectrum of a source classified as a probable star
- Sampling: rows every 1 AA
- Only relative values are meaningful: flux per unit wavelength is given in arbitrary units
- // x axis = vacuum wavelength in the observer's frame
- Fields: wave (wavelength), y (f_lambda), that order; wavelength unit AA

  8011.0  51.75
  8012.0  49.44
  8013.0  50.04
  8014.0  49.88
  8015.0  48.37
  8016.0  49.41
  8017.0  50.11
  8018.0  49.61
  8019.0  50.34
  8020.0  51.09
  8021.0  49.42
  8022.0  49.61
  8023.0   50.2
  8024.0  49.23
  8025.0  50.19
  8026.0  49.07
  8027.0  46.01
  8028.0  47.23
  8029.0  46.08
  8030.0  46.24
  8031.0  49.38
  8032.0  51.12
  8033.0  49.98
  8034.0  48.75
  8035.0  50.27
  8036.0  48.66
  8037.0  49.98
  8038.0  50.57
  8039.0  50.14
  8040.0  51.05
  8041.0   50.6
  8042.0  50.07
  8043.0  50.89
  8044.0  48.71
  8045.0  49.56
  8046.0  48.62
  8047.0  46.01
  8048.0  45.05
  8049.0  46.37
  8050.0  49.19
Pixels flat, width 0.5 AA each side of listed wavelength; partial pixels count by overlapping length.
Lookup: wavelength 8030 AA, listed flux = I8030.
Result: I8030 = 46.24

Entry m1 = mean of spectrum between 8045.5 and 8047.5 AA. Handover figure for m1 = 47.3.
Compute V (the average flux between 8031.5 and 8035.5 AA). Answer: 50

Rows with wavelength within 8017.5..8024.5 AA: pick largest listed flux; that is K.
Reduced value 51.09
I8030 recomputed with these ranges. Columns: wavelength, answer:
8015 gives 48.37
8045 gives 49.56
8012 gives 49.44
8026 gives 49.07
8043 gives 50.89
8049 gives 46.37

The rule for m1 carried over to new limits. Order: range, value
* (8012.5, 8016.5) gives 49.4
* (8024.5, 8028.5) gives 48.1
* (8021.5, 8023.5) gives 49.9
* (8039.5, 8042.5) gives 50.6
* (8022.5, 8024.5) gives 49.7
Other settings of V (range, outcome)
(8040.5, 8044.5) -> 50.1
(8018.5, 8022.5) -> 50.1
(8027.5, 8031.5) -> 47.2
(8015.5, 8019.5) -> 49.9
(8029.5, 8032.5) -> 48.9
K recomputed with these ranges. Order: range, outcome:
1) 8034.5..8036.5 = 50.27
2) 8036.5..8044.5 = 51.05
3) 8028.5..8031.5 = 49.38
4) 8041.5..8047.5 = 50.89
